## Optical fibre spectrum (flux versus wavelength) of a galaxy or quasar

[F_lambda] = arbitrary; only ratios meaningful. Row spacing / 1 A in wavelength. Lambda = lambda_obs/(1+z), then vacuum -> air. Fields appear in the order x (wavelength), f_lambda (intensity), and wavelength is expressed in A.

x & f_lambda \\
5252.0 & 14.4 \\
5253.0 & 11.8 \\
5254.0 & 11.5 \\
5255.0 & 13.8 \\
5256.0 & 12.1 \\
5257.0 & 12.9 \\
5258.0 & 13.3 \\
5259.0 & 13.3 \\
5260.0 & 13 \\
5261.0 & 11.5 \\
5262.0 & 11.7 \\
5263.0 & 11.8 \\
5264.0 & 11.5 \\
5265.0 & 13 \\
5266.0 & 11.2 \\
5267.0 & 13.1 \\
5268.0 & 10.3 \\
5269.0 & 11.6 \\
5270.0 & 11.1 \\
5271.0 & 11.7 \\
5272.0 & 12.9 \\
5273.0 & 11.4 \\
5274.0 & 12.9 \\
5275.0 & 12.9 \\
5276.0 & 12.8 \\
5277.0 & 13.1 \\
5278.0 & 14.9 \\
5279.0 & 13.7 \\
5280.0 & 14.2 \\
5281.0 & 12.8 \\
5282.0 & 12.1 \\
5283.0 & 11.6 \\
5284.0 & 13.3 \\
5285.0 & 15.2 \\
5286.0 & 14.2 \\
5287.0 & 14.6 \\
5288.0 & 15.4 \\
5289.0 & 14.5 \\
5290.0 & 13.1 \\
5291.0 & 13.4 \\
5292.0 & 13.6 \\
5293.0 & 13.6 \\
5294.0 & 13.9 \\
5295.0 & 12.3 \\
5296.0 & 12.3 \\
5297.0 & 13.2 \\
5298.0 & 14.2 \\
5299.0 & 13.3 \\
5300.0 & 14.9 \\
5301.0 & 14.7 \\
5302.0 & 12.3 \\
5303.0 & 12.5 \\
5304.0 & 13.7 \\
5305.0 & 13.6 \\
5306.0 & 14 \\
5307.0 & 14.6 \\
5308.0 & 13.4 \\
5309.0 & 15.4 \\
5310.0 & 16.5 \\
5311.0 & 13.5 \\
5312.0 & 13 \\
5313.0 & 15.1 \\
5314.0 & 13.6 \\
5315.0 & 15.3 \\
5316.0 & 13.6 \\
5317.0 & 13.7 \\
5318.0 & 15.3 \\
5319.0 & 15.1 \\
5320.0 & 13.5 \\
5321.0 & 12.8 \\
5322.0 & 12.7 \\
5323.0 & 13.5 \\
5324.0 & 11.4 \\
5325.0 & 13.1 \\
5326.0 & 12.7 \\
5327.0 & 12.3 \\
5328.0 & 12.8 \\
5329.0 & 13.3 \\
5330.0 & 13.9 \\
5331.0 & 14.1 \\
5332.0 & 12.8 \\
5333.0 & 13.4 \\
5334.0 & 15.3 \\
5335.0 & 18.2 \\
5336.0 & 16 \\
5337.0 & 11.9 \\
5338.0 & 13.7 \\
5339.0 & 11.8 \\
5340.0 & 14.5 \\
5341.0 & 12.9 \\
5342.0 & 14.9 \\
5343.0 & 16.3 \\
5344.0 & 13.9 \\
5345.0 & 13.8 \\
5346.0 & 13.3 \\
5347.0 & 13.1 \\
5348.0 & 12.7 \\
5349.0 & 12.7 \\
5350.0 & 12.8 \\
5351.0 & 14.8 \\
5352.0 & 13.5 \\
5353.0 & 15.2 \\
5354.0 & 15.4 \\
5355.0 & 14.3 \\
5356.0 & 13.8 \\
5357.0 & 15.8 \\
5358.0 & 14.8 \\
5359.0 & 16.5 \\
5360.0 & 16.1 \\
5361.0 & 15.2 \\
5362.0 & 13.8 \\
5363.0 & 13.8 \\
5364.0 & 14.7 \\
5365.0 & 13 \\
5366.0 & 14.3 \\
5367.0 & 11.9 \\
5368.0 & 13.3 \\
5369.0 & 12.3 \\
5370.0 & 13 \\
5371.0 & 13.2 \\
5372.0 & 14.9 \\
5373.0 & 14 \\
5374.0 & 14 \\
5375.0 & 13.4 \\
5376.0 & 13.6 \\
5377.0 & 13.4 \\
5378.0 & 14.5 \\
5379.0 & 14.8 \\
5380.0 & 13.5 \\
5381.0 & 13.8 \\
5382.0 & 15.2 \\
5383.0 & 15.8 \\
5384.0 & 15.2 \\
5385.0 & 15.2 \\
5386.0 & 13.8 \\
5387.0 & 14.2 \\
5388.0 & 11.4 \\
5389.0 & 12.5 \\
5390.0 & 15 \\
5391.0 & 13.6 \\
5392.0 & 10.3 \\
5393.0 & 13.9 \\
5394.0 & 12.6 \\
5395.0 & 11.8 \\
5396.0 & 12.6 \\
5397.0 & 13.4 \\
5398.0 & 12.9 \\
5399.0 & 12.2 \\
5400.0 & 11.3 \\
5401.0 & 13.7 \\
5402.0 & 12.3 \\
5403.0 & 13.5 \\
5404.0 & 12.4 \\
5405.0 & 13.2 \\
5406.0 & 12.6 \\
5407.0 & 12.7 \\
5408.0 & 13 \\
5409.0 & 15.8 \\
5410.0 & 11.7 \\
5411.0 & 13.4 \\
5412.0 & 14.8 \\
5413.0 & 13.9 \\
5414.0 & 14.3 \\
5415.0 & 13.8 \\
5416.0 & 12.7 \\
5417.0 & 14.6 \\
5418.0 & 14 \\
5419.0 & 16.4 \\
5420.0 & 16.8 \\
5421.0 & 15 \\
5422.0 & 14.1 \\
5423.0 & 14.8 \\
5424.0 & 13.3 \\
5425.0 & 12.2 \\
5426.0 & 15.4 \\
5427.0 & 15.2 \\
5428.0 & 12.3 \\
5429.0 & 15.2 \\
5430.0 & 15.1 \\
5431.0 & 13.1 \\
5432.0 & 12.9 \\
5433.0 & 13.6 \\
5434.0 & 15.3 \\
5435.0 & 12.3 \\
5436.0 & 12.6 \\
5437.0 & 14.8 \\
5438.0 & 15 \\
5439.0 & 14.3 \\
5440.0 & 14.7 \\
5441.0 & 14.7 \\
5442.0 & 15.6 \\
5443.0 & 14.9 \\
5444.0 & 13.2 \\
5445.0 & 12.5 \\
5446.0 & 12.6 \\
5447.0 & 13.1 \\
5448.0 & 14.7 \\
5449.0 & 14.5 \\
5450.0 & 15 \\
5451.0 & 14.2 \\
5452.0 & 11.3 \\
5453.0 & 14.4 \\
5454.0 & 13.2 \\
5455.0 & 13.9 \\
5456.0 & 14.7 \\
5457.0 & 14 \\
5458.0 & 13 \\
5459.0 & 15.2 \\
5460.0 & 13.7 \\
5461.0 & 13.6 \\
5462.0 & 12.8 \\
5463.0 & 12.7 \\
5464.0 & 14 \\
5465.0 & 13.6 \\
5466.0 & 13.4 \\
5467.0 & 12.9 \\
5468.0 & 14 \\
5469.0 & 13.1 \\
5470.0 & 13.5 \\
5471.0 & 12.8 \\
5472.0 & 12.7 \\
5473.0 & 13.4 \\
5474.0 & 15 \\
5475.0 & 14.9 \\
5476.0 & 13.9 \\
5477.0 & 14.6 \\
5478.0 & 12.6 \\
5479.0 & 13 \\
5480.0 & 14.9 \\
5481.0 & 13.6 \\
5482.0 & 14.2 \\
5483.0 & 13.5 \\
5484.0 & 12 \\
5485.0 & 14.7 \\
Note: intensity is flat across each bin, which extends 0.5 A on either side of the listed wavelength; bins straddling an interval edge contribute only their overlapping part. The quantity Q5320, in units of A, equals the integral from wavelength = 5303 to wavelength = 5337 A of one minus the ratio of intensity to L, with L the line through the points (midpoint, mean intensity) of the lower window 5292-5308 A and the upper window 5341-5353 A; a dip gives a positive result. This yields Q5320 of -0.7 A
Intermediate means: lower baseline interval 13.5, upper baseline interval 13.8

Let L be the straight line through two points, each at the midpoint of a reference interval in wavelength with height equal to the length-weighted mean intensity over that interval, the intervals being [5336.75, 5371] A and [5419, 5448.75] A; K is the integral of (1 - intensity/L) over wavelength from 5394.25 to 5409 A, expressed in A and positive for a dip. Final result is 1.34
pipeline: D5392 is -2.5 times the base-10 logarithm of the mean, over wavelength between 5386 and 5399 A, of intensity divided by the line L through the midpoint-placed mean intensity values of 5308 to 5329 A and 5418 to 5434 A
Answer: 0.11 mag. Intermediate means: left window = 13.7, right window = 14.4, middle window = 12.9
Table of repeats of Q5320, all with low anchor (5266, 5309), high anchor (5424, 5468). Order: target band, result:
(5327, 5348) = -0.7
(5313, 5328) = -0.1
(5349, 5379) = -1.2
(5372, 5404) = 0.4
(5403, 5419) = 0.1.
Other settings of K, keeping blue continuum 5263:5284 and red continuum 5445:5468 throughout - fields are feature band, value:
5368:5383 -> -0.9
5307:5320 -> -1.8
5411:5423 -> -1.0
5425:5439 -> -0.5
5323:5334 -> -0.3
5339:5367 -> -2.7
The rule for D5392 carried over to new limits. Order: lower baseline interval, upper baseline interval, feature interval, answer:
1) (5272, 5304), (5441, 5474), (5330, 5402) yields -0.02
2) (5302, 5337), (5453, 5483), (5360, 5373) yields 0.01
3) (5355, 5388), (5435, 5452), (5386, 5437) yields 0.04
